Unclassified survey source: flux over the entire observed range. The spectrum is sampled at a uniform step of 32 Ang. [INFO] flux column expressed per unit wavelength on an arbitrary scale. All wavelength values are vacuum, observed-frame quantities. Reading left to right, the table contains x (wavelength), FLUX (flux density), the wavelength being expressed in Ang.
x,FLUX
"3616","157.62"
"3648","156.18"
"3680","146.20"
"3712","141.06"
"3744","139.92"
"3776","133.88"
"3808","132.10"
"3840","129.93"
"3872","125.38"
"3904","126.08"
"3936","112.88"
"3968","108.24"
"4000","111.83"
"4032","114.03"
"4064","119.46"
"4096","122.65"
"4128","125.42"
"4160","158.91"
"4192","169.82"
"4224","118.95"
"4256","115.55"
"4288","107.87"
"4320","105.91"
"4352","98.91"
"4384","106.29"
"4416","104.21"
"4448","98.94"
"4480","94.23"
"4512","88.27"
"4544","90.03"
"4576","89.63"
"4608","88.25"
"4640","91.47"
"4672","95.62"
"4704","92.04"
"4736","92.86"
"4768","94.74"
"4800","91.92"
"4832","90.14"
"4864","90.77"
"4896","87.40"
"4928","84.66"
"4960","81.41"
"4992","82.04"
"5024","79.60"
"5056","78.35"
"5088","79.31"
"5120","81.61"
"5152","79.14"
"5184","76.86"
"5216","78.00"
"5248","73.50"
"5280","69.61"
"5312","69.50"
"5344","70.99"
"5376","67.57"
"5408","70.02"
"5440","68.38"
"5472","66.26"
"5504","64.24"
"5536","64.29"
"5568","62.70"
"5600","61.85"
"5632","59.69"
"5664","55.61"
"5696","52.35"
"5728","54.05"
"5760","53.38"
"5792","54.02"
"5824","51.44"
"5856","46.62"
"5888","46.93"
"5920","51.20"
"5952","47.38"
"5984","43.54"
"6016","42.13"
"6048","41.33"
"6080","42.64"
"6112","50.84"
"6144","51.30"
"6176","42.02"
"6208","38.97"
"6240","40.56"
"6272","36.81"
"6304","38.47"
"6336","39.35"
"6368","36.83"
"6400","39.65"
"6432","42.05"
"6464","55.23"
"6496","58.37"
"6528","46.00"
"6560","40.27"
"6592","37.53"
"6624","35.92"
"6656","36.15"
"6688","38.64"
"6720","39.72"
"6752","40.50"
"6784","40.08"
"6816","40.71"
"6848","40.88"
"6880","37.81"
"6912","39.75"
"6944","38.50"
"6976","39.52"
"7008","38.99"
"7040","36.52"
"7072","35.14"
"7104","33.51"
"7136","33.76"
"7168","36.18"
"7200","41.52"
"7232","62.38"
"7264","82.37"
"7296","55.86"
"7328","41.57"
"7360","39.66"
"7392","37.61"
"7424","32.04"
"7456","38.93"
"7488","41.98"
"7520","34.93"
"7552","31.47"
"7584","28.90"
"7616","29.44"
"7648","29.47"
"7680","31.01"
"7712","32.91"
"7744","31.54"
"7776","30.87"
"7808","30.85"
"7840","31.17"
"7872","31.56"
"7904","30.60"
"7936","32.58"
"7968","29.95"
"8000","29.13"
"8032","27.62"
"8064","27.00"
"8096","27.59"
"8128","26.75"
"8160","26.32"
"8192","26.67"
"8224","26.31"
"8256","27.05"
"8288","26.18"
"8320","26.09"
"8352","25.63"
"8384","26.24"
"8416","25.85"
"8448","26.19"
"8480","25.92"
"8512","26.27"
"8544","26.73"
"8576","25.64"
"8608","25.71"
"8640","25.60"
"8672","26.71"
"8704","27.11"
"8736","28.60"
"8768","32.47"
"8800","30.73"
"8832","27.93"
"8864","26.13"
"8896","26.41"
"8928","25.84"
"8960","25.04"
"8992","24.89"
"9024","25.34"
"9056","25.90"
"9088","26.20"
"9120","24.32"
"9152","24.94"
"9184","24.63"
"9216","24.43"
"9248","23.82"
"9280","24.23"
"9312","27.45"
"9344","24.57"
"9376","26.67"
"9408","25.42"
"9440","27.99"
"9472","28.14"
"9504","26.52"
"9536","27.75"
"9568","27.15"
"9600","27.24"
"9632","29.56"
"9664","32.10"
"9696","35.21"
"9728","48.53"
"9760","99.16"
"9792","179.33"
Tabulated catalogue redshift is 0.49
